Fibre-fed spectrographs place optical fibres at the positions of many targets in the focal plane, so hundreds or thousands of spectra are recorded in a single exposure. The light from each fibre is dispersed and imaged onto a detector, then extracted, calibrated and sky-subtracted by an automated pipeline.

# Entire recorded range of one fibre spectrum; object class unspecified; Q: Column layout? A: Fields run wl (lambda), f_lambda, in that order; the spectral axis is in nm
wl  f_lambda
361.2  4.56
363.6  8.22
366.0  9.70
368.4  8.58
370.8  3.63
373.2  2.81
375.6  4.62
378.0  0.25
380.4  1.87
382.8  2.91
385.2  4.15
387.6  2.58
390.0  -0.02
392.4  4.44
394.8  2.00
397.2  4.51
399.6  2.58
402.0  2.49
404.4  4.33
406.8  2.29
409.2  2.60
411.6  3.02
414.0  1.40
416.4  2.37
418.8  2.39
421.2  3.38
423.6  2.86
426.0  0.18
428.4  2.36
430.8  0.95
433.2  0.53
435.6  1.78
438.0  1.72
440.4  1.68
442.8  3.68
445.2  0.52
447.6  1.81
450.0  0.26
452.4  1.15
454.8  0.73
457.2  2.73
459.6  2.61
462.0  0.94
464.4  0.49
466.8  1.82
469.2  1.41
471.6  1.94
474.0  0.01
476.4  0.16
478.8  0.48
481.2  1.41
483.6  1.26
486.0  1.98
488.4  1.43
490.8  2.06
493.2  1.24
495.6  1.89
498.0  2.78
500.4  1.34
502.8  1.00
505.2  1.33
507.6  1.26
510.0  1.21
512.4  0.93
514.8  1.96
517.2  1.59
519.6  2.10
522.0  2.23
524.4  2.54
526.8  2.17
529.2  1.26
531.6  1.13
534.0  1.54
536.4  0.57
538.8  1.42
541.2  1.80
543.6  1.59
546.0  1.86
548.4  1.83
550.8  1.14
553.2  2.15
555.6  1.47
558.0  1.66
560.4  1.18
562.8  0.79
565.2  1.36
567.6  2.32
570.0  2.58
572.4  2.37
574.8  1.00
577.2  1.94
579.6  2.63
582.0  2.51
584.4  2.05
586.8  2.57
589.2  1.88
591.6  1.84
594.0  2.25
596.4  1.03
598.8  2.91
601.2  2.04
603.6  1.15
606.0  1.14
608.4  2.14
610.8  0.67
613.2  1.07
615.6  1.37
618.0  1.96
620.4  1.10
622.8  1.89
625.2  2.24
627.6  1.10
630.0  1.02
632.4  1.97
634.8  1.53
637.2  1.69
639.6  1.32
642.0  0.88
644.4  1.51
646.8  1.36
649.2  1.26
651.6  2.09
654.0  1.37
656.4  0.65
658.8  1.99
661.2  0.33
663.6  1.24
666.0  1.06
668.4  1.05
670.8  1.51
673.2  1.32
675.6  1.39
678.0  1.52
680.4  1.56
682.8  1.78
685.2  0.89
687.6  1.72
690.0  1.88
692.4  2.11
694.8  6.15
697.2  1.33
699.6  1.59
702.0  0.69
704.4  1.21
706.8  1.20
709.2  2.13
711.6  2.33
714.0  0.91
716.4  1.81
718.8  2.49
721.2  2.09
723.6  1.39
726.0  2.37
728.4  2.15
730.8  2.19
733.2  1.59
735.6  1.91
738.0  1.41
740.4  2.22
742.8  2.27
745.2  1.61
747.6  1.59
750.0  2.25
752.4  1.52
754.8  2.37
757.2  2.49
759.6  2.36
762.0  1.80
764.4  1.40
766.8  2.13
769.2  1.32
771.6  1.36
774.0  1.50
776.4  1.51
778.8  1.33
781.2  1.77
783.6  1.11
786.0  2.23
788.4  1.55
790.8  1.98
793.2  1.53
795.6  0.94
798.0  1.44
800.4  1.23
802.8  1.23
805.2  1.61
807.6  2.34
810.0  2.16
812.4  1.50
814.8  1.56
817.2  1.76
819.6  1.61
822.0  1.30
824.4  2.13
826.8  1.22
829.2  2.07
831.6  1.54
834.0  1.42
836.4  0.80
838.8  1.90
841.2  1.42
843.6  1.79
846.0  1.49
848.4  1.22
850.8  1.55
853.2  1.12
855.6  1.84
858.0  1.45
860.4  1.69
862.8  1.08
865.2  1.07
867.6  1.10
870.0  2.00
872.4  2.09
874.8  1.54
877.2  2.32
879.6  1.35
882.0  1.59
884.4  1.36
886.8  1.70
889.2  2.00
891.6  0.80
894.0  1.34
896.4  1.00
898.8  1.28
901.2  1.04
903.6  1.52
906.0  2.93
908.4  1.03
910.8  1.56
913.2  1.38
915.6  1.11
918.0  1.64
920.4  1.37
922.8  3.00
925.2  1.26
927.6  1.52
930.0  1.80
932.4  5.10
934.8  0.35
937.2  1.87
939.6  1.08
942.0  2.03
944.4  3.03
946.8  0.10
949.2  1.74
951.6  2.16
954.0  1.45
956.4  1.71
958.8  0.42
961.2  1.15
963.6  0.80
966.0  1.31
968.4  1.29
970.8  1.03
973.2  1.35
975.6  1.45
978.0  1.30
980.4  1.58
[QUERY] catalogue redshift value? 0.861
